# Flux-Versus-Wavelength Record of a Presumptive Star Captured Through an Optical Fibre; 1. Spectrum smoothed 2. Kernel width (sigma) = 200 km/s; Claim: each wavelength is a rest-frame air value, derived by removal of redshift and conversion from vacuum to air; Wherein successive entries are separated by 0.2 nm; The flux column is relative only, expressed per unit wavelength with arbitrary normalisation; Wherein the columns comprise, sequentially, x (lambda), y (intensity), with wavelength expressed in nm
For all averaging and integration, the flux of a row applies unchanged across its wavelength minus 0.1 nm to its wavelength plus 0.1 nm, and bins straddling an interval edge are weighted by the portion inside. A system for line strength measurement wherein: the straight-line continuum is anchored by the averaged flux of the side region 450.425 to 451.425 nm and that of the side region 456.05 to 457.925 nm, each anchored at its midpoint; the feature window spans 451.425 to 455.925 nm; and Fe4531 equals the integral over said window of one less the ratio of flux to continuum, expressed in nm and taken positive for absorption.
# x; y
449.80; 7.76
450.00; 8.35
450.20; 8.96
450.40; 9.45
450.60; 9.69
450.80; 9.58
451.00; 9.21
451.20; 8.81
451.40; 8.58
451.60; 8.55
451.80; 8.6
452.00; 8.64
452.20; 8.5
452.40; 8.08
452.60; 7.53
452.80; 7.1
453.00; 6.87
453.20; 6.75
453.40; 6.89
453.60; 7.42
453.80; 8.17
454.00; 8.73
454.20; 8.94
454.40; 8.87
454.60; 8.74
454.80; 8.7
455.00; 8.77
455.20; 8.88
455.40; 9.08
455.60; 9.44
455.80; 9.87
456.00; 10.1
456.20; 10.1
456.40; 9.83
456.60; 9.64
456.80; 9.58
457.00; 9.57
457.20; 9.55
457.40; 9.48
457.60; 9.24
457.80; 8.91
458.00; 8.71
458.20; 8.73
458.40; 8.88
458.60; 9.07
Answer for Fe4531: 0.501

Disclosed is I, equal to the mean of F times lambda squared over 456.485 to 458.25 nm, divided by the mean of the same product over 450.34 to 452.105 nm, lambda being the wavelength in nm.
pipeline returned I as 1.06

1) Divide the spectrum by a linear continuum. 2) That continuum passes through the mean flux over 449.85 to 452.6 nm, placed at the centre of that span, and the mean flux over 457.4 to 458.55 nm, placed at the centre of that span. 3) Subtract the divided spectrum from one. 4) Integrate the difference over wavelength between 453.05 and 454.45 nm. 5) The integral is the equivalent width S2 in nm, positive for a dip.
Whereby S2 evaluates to 0.15 nm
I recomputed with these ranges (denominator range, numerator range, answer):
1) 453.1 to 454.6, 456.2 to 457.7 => 1.21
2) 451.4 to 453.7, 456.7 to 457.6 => 1.25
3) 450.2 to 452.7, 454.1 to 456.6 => 1.08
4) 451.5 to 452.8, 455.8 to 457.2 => 1.21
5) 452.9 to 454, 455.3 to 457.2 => 1.33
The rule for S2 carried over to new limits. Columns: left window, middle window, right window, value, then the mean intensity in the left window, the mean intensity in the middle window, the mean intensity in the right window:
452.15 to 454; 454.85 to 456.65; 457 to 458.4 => -0.22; 7.52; 9.5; 9.12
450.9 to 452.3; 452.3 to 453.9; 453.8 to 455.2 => 0.25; 8.7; 7.35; 8.75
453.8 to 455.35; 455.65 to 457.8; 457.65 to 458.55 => -0.20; 8.77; 9.65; 8.85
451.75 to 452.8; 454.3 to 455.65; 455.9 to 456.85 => 0.05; 8.14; 8.91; 9.86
